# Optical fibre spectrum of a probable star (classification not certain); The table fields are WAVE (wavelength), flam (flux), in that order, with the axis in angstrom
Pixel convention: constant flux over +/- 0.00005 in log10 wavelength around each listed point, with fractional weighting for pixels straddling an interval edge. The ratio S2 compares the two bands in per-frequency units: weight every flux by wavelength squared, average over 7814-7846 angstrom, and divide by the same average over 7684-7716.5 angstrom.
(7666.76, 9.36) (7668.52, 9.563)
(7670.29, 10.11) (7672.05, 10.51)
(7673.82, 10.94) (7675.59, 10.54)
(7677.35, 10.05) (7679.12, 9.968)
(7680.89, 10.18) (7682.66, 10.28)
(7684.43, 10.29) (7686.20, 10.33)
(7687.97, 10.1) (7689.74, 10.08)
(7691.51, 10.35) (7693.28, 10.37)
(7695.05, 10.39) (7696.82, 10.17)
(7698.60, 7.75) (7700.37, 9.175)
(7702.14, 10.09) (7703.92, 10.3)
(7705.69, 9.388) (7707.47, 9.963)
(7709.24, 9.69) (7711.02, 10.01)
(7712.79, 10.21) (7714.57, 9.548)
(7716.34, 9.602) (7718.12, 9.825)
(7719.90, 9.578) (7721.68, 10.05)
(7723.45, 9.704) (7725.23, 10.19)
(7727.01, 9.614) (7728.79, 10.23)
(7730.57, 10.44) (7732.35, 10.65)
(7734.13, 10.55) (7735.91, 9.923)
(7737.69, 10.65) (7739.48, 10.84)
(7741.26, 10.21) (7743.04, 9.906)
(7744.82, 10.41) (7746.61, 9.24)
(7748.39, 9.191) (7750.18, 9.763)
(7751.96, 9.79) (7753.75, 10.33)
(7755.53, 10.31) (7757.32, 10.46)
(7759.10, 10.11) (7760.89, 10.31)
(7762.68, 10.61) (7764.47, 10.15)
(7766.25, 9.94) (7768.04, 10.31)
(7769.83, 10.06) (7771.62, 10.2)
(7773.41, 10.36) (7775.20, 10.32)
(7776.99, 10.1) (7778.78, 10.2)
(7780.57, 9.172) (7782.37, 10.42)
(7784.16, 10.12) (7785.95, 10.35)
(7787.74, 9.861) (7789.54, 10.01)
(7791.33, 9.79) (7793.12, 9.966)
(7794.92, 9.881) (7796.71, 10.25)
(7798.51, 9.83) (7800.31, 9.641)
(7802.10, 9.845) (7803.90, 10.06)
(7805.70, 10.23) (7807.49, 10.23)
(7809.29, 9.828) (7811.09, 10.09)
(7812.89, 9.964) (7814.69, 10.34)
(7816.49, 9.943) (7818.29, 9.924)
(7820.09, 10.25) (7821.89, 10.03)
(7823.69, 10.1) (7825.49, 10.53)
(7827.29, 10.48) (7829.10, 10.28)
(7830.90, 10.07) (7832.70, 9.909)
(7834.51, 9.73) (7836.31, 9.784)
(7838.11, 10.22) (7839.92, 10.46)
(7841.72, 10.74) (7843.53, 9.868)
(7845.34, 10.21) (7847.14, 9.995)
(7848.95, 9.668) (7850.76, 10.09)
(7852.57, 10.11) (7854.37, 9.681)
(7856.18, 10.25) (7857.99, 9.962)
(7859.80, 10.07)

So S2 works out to 1.06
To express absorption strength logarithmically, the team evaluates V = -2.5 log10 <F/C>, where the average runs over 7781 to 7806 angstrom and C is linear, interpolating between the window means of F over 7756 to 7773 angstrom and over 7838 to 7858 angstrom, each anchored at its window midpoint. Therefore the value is 0.02 mag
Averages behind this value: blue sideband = 10.2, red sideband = 10.1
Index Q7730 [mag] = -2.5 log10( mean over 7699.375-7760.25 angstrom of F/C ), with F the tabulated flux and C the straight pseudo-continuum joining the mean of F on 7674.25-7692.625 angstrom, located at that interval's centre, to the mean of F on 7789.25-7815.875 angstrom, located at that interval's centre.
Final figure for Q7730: 0.02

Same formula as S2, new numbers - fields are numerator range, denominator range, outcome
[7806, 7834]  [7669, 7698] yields 1.02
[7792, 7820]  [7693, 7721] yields 1.05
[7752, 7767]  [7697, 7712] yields 1.09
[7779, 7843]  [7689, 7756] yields 1.03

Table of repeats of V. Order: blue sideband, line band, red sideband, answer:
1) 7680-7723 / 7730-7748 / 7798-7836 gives -0.032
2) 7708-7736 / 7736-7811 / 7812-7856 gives -0.004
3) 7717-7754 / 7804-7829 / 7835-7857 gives -0.008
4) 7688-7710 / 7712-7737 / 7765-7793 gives -0.012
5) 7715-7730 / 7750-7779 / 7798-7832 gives -0.026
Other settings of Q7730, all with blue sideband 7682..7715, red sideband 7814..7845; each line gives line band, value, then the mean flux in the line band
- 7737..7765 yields -0.01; 10.1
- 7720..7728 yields 0.01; 9.87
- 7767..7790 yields -0.01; 10.1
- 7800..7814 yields 0.01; 10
